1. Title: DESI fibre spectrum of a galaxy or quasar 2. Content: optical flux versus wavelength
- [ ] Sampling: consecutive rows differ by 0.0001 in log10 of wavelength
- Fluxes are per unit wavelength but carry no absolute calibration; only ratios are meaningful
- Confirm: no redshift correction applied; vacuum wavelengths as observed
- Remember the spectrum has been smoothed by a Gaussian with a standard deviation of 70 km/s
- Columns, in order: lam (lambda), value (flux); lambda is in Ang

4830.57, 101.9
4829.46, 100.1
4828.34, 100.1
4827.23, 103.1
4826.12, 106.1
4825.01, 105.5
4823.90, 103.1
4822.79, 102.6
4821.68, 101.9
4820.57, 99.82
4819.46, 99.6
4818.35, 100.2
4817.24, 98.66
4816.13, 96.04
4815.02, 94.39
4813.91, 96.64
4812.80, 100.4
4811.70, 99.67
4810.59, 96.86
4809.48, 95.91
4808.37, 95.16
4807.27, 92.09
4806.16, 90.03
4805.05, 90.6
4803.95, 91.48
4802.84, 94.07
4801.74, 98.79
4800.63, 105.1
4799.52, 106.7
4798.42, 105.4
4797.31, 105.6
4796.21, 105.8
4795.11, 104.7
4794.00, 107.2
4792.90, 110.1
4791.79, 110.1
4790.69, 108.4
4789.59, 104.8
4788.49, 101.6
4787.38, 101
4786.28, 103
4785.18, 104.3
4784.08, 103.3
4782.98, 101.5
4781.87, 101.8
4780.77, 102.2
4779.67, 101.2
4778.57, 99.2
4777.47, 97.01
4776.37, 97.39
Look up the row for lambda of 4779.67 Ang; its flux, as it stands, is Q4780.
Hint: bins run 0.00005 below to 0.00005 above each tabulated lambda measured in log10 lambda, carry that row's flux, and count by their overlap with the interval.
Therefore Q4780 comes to 101.2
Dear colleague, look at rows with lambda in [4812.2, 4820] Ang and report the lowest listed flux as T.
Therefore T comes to 94.39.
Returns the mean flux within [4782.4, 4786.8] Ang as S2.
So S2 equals 103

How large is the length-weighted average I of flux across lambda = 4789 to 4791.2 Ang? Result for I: 107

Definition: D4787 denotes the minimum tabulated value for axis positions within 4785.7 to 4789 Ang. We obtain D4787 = 101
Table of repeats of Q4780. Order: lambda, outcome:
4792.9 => 110.1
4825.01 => 105.5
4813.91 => 96.64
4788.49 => 101.6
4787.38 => 101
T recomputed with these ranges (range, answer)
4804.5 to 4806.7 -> 90.03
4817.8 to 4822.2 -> 99.6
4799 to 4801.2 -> 105.1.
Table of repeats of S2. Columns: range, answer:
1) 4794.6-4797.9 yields 105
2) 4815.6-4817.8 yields 97.3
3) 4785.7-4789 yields 102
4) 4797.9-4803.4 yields 102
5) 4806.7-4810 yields 94.4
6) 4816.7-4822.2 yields 100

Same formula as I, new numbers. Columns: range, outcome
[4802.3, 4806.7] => 91.5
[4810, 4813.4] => 99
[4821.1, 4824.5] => 103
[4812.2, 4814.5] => 98.7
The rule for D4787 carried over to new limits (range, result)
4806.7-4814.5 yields 92.09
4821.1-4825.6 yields 101.9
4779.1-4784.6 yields 101.2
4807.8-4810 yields 95.16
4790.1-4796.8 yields 104.7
